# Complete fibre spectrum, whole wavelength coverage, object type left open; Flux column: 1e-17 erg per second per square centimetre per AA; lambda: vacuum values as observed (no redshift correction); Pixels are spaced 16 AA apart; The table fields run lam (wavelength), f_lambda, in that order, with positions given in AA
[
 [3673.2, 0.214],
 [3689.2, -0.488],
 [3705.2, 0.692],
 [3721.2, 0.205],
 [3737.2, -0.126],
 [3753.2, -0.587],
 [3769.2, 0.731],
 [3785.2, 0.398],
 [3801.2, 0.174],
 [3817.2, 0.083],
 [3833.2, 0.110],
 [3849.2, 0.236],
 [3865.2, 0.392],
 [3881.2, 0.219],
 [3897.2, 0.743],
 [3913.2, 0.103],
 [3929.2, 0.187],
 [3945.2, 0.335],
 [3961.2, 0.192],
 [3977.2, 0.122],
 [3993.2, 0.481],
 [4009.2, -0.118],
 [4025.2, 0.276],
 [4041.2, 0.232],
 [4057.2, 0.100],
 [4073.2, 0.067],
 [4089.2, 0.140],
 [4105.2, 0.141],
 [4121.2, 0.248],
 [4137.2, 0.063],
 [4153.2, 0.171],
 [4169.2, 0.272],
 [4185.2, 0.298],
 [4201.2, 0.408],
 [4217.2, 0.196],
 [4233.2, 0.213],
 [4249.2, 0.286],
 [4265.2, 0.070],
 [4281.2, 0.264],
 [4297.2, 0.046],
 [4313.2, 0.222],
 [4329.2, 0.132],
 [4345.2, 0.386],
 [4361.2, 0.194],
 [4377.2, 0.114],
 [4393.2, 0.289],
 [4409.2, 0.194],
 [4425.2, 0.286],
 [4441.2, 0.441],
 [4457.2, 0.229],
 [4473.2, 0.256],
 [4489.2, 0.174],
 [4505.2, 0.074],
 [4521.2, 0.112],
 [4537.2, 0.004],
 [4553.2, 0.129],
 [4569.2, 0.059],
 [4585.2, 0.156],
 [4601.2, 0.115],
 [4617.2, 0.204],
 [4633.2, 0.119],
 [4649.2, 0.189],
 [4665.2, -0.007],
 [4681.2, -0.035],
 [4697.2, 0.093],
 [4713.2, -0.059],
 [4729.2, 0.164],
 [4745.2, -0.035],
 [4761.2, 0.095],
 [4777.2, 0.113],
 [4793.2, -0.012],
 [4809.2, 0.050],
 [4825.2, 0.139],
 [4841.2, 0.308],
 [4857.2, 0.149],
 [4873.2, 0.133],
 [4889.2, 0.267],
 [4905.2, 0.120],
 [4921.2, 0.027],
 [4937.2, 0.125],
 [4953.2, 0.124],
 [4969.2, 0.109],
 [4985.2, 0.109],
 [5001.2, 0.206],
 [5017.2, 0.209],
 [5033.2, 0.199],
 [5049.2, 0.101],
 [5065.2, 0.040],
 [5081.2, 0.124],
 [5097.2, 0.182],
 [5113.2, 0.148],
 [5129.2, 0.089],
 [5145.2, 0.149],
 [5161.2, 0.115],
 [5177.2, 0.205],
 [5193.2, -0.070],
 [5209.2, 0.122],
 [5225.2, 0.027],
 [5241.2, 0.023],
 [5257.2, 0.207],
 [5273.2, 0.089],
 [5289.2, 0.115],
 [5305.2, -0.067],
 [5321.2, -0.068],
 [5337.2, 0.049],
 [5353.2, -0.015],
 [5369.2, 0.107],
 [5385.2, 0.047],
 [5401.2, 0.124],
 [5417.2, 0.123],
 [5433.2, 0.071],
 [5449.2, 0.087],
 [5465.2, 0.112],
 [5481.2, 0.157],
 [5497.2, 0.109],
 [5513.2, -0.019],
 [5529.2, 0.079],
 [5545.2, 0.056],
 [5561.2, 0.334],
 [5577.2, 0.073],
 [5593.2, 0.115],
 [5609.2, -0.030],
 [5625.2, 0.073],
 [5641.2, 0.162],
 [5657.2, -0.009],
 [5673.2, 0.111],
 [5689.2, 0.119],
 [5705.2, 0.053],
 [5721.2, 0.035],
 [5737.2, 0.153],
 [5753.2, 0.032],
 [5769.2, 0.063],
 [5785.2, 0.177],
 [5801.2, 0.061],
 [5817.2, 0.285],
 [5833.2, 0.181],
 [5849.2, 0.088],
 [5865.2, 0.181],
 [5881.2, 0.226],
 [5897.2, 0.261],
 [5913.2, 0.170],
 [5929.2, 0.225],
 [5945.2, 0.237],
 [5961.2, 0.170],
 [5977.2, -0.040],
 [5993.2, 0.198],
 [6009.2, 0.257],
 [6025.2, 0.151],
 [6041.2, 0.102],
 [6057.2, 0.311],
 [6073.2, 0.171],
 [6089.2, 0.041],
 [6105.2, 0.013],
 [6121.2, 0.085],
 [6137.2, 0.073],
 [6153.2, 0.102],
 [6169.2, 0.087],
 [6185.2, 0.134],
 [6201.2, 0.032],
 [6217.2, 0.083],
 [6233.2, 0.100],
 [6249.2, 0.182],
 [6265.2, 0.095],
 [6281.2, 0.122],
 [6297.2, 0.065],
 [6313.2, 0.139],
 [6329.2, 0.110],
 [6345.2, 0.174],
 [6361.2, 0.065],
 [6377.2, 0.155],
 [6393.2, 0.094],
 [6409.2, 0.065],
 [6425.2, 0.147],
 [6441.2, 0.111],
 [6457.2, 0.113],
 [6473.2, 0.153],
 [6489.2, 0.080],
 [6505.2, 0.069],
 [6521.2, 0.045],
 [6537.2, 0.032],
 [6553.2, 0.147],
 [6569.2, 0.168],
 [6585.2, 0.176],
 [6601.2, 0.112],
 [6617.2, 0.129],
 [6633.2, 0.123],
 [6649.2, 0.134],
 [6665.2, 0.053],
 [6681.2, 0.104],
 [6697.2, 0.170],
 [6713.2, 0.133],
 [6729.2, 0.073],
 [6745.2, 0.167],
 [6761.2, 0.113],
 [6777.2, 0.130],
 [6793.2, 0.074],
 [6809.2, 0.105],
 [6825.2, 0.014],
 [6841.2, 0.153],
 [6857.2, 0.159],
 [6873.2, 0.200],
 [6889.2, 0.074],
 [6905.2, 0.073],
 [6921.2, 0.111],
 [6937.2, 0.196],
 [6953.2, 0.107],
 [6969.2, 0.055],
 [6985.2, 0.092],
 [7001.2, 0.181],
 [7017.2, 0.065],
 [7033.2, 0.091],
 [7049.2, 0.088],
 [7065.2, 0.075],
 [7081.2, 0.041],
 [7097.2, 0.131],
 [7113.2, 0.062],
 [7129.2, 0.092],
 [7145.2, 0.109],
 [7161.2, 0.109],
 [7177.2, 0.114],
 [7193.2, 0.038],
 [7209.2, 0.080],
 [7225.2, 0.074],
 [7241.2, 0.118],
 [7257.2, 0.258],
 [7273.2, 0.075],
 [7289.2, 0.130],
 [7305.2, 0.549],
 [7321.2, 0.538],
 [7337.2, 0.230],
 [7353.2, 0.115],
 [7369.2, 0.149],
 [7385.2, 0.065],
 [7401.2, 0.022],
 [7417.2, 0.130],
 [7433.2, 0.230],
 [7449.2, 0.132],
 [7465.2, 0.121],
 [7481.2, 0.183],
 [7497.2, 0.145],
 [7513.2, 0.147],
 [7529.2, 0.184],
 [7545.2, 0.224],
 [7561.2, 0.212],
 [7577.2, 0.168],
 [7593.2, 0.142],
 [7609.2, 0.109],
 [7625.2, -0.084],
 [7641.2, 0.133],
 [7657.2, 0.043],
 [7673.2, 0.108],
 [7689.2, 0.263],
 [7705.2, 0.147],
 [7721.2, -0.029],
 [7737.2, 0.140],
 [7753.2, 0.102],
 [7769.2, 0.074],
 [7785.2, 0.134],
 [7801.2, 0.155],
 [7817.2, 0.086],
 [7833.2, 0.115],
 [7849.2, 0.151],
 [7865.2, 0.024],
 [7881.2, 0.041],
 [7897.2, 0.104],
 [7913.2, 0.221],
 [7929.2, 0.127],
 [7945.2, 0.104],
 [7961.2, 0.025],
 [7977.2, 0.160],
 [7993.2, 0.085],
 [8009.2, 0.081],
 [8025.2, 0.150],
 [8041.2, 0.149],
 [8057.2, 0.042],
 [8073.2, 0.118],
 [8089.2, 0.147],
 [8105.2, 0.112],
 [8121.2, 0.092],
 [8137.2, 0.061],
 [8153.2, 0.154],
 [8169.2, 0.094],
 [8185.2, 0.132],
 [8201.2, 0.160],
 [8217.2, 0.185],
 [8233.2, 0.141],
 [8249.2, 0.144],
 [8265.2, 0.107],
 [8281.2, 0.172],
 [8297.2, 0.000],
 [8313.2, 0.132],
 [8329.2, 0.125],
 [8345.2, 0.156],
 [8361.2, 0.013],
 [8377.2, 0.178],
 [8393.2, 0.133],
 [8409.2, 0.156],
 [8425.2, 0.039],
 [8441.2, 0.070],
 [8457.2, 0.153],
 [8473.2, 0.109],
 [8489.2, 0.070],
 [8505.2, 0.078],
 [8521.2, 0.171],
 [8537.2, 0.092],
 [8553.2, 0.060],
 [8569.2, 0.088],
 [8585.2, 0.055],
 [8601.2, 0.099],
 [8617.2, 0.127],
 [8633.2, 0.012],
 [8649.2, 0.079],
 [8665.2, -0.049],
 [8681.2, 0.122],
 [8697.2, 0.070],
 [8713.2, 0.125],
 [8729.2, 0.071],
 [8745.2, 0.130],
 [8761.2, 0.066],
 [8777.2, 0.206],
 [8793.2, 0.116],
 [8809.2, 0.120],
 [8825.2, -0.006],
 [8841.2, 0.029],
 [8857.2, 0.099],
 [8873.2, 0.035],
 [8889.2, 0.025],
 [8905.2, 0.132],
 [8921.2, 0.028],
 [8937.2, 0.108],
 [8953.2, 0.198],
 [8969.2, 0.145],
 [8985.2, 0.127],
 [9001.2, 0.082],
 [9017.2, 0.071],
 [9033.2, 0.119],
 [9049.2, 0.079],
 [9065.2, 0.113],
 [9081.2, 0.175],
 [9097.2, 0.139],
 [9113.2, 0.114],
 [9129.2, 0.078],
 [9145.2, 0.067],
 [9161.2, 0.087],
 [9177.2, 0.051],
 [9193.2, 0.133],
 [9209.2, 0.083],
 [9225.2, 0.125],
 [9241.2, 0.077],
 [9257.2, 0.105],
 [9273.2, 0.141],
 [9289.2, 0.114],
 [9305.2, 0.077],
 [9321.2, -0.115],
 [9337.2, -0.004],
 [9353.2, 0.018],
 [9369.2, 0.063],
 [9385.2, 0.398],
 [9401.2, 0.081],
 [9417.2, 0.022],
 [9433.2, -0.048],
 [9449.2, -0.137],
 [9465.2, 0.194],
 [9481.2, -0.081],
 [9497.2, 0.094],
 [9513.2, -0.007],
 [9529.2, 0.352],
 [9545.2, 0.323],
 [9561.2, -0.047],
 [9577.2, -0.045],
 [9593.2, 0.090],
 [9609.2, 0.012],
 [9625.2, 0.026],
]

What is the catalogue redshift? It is 0.961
